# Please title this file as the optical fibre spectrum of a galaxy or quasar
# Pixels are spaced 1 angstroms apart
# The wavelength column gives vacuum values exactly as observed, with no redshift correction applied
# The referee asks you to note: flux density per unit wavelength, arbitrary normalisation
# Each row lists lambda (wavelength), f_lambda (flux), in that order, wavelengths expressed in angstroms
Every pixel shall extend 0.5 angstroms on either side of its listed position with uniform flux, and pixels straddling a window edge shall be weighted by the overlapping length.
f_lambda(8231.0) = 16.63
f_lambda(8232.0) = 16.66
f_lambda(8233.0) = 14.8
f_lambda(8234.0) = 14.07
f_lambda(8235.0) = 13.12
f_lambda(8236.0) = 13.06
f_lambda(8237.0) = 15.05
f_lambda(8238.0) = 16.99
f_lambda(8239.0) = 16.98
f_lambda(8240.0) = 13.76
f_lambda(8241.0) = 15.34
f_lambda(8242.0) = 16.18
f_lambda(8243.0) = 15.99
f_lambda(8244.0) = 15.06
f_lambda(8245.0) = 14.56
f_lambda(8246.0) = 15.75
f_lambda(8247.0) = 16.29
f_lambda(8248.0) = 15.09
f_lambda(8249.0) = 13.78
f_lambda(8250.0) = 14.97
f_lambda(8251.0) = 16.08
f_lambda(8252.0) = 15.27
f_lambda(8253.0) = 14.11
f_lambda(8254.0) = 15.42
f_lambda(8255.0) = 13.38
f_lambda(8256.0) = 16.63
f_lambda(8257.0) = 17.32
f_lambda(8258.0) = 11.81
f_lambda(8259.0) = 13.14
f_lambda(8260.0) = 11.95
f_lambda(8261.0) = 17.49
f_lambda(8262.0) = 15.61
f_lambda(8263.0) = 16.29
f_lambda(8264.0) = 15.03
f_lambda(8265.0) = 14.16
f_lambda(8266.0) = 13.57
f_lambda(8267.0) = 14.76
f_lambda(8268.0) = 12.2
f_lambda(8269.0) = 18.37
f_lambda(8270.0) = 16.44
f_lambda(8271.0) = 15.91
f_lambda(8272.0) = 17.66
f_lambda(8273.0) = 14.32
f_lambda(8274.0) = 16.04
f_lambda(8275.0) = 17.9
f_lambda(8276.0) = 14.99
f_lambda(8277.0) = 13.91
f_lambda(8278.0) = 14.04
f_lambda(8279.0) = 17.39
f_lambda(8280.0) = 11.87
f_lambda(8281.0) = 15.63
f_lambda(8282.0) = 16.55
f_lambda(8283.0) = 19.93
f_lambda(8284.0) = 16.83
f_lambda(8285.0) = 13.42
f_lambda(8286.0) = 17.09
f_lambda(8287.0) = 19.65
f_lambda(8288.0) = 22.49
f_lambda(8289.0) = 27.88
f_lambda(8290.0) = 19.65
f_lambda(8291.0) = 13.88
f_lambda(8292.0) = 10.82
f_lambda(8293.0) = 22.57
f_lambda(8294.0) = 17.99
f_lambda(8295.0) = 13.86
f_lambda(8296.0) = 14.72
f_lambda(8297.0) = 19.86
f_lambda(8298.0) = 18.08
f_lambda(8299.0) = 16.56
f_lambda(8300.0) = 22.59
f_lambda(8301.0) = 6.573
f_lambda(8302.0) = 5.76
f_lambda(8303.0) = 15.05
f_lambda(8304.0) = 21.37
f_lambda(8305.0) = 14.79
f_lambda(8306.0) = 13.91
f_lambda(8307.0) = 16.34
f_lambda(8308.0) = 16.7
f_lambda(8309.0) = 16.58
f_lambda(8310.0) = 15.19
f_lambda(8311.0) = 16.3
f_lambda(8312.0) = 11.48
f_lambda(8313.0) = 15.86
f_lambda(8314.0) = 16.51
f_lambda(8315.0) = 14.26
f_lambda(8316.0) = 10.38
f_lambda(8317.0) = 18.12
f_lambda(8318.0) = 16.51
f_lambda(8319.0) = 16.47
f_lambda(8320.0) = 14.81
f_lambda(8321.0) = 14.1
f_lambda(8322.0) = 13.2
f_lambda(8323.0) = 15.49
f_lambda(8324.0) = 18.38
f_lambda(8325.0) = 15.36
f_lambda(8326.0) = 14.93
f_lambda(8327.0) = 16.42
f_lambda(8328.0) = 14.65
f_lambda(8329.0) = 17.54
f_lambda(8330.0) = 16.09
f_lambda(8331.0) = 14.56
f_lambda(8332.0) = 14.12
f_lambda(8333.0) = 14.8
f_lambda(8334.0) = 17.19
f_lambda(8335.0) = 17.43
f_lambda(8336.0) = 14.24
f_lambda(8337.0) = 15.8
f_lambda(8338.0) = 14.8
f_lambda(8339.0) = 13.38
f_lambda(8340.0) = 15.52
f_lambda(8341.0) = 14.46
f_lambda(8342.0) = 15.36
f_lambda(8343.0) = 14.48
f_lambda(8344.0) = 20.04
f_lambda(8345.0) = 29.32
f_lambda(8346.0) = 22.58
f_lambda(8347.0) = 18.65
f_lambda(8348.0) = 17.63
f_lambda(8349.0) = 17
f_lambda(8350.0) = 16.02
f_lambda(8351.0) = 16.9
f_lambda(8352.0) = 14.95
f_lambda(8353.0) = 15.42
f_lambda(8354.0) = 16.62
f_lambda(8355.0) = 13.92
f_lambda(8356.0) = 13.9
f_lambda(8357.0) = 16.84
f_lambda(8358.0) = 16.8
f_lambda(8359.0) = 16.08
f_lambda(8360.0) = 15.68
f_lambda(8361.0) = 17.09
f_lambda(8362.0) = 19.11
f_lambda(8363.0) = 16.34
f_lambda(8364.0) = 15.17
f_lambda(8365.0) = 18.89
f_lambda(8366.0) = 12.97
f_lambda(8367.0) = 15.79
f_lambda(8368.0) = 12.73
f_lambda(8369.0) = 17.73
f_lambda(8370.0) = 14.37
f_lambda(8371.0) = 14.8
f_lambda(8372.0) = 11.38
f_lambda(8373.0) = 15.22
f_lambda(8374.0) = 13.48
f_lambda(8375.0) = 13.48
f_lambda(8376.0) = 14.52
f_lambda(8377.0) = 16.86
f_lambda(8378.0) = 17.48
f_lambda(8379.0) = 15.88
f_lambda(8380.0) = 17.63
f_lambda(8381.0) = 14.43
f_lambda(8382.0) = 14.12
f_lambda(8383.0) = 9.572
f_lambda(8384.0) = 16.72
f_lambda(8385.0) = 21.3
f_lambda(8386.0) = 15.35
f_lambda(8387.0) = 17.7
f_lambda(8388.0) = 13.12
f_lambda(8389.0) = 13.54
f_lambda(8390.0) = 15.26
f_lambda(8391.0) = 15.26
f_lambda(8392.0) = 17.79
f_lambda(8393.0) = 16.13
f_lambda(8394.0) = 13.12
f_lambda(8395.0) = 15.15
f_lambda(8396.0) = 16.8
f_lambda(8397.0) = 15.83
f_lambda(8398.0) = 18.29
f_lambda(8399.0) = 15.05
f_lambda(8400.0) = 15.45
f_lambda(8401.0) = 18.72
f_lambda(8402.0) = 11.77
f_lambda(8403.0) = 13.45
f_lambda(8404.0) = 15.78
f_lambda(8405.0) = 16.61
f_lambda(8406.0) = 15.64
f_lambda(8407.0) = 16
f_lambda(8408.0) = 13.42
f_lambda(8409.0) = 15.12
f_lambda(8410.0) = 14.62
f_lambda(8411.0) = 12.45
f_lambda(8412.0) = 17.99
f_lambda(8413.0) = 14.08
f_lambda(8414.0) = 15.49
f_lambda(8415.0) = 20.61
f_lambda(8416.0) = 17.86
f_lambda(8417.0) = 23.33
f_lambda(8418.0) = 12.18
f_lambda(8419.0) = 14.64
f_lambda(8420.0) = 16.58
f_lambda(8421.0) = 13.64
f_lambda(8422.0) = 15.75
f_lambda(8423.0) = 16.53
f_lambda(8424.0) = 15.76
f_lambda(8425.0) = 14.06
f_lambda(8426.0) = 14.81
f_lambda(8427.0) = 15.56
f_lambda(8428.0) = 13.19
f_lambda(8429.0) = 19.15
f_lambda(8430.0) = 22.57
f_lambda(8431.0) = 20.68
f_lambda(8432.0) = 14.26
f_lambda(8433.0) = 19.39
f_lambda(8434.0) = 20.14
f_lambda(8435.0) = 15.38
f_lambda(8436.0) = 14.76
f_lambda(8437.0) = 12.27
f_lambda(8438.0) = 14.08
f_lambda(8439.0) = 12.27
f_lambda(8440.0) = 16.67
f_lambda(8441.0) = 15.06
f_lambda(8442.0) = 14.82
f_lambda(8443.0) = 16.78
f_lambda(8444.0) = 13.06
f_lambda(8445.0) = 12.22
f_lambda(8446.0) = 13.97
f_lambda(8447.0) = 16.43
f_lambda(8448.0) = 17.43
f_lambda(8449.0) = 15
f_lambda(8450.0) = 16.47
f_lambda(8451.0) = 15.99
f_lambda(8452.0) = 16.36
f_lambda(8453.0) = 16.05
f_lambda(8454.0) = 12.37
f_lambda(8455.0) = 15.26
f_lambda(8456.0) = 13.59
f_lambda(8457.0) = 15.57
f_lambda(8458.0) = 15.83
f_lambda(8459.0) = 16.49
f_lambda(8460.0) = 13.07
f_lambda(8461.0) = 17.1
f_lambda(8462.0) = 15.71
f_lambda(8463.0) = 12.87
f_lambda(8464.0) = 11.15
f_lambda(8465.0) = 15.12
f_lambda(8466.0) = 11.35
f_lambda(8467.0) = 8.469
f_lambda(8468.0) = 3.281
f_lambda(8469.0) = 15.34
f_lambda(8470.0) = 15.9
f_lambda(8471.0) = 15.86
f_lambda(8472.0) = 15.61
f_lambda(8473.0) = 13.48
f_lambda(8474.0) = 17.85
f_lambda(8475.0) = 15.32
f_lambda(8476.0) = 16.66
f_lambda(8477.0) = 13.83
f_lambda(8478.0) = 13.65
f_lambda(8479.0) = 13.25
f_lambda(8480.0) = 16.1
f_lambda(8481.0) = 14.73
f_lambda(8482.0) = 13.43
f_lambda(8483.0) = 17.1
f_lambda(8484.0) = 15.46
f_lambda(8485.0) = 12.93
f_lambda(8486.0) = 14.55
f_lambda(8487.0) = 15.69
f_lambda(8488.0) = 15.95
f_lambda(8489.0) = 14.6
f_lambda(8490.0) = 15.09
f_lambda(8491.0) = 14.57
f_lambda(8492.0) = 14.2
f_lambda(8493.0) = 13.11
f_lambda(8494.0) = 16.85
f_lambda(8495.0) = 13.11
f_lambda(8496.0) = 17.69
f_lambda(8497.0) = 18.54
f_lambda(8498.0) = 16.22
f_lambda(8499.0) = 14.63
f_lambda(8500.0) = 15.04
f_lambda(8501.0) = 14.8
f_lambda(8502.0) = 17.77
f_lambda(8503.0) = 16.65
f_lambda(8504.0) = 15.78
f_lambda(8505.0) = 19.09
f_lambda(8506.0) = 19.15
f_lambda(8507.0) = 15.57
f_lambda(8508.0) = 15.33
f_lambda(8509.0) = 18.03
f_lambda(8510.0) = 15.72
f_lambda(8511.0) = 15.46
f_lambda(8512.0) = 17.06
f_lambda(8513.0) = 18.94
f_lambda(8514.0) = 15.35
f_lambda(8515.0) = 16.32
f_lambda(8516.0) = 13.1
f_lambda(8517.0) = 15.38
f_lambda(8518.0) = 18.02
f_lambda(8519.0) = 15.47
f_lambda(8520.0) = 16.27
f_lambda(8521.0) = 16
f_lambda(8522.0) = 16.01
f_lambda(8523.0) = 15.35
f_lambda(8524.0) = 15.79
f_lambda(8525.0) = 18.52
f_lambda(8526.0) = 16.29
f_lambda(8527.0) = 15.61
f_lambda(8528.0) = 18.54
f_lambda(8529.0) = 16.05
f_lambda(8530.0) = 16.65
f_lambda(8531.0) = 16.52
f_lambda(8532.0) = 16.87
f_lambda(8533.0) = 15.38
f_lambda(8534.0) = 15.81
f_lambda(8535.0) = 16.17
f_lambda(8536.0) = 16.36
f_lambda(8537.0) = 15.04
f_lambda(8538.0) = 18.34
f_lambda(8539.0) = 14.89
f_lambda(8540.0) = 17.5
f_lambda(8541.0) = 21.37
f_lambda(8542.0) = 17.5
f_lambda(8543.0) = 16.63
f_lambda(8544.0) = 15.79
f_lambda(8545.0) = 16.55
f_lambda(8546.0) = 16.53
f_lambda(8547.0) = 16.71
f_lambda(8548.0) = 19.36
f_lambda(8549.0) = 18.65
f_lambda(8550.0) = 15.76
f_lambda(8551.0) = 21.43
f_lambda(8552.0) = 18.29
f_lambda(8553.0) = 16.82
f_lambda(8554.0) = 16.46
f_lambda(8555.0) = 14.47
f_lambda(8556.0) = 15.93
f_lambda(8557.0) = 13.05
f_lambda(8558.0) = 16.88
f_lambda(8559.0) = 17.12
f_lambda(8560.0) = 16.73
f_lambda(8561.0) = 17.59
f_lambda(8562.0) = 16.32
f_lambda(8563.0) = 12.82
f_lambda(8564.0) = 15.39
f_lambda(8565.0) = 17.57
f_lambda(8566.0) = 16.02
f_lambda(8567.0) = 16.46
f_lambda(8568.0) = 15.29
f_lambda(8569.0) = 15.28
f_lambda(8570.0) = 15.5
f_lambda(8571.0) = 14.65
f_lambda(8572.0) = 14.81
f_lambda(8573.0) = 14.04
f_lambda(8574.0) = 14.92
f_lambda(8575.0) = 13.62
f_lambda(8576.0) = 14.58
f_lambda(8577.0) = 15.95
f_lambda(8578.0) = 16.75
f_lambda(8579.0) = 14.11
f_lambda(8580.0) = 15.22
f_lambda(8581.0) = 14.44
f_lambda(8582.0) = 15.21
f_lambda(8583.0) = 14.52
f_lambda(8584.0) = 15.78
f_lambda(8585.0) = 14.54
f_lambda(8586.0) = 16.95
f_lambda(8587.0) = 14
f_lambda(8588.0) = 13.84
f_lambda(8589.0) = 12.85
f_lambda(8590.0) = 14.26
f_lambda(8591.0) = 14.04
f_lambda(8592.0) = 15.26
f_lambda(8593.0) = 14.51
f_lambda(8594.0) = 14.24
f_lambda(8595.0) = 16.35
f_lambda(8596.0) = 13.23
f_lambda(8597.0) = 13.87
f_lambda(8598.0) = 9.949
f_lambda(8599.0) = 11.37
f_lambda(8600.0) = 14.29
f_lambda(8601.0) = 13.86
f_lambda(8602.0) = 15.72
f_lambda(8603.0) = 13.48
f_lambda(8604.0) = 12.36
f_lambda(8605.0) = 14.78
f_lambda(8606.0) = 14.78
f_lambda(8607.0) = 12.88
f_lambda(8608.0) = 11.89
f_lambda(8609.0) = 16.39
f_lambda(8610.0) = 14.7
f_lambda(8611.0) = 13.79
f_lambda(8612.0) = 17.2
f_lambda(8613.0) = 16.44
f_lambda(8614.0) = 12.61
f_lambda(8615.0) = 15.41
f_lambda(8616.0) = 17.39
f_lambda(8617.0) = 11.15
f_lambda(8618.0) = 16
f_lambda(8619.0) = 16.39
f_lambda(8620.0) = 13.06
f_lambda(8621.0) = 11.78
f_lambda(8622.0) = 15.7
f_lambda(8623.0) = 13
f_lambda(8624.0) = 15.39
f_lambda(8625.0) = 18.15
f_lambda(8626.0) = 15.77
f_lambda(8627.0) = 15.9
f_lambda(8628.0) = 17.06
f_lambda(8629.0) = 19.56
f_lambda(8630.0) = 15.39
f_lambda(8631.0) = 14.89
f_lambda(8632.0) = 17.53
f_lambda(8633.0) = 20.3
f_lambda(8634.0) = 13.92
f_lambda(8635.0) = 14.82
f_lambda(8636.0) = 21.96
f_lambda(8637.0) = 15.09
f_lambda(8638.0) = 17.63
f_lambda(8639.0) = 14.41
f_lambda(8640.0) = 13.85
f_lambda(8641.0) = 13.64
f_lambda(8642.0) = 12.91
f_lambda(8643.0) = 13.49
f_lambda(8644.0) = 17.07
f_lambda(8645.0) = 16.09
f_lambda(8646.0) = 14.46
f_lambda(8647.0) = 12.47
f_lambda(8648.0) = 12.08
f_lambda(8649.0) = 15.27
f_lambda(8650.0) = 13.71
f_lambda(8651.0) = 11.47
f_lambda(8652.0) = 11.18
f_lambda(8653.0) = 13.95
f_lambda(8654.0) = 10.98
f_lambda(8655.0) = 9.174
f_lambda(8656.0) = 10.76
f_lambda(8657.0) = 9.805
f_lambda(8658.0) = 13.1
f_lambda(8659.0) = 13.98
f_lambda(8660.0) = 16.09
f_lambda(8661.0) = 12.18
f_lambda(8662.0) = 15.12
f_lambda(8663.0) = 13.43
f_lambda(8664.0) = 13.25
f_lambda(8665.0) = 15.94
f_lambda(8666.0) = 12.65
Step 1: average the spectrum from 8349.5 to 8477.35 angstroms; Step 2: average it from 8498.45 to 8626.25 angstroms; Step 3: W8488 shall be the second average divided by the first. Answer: 1.0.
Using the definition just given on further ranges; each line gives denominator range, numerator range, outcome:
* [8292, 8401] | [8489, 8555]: 1.04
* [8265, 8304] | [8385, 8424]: 0.97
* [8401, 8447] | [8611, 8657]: 0.94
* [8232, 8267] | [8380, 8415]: 1.03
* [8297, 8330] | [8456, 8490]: 0.93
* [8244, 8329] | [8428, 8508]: 0.97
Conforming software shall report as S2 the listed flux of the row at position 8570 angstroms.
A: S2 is 15.5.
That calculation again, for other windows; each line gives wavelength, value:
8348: 17.63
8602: 15.72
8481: 14.73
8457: 15.57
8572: 14.81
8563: 12.82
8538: 18.34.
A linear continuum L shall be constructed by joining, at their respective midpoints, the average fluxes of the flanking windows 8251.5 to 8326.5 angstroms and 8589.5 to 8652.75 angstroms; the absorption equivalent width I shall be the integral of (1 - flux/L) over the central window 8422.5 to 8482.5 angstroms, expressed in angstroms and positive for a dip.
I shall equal 1.0 angstroms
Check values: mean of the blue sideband 15.8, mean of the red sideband 14.7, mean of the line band 15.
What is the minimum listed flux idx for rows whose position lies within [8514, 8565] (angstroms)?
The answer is 12.82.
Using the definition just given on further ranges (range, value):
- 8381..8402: 9.572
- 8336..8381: 11.38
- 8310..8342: 10.38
